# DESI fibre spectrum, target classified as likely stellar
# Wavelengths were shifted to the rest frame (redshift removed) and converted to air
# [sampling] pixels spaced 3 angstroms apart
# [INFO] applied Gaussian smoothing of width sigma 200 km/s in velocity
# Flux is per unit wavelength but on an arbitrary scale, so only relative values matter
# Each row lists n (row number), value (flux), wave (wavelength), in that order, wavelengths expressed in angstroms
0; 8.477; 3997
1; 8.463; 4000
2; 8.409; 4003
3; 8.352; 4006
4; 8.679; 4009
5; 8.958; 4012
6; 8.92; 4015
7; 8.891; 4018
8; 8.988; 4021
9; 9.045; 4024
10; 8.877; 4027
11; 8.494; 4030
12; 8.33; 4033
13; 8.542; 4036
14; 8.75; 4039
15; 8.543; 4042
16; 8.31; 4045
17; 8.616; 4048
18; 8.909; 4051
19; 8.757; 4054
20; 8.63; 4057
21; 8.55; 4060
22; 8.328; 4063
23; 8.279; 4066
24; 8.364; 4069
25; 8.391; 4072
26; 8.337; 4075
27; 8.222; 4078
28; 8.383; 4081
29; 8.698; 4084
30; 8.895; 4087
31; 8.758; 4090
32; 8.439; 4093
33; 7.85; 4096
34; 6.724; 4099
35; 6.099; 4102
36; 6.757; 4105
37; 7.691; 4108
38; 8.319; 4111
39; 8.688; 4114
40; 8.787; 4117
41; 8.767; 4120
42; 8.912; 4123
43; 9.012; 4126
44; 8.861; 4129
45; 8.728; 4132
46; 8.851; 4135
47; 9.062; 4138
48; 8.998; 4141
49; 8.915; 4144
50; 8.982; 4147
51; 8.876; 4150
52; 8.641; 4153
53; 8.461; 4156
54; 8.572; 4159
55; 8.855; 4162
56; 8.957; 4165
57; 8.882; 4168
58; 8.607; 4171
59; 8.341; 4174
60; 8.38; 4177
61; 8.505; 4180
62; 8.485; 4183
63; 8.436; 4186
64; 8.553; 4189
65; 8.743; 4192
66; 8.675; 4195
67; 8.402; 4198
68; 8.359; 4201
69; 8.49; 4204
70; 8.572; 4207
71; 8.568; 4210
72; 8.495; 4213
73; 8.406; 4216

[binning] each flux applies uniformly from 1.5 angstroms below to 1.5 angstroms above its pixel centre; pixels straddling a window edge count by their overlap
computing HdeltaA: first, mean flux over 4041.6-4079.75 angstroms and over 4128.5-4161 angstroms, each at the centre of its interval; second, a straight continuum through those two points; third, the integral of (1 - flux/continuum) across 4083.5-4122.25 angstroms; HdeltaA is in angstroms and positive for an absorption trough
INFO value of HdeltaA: 2.73 angstroms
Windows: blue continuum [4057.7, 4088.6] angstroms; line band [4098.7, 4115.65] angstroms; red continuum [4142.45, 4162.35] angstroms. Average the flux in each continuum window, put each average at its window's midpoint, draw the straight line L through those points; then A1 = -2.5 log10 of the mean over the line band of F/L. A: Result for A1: 0.16 mag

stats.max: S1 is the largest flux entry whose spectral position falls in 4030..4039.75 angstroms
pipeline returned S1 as 8.75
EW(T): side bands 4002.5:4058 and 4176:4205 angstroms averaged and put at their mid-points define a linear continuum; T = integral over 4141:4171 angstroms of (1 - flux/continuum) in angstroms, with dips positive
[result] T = -0.9 angstroms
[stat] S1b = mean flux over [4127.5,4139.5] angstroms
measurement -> 8.88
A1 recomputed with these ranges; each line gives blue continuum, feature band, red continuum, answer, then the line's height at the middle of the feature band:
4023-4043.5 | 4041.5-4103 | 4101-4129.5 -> 0.02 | 8.43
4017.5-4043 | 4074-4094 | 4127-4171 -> 0.03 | 8.76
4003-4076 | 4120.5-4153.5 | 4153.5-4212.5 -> -0.04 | 8.59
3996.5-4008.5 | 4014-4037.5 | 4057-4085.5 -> -0.04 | 8.43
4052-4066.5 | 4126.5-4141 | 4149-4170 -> -0.03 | 8.69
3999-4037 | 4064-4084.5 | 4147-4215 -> 0.04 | 8.66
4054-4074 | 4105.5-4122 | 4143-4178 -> 0.03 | 8.58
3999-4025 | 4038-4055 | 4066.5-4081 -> -0.02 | 8.51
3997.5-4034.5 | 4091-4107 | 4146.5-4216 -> 0.19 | 8.64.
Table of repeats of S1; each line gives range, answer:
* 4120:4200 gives 9.062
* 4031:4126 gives 9.012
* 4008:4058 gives 9.045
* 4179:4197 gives 8.743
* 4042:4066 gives 8.909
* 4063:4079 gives 8.391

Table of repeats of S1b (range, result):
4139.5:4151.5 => 8.94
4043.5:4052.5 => 8.61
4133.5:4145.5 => 8.96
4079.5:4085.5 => 8.54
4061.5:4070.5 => 8.32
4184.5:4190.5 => 8.49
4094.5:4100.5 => 7.29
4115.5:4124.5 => 8.82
